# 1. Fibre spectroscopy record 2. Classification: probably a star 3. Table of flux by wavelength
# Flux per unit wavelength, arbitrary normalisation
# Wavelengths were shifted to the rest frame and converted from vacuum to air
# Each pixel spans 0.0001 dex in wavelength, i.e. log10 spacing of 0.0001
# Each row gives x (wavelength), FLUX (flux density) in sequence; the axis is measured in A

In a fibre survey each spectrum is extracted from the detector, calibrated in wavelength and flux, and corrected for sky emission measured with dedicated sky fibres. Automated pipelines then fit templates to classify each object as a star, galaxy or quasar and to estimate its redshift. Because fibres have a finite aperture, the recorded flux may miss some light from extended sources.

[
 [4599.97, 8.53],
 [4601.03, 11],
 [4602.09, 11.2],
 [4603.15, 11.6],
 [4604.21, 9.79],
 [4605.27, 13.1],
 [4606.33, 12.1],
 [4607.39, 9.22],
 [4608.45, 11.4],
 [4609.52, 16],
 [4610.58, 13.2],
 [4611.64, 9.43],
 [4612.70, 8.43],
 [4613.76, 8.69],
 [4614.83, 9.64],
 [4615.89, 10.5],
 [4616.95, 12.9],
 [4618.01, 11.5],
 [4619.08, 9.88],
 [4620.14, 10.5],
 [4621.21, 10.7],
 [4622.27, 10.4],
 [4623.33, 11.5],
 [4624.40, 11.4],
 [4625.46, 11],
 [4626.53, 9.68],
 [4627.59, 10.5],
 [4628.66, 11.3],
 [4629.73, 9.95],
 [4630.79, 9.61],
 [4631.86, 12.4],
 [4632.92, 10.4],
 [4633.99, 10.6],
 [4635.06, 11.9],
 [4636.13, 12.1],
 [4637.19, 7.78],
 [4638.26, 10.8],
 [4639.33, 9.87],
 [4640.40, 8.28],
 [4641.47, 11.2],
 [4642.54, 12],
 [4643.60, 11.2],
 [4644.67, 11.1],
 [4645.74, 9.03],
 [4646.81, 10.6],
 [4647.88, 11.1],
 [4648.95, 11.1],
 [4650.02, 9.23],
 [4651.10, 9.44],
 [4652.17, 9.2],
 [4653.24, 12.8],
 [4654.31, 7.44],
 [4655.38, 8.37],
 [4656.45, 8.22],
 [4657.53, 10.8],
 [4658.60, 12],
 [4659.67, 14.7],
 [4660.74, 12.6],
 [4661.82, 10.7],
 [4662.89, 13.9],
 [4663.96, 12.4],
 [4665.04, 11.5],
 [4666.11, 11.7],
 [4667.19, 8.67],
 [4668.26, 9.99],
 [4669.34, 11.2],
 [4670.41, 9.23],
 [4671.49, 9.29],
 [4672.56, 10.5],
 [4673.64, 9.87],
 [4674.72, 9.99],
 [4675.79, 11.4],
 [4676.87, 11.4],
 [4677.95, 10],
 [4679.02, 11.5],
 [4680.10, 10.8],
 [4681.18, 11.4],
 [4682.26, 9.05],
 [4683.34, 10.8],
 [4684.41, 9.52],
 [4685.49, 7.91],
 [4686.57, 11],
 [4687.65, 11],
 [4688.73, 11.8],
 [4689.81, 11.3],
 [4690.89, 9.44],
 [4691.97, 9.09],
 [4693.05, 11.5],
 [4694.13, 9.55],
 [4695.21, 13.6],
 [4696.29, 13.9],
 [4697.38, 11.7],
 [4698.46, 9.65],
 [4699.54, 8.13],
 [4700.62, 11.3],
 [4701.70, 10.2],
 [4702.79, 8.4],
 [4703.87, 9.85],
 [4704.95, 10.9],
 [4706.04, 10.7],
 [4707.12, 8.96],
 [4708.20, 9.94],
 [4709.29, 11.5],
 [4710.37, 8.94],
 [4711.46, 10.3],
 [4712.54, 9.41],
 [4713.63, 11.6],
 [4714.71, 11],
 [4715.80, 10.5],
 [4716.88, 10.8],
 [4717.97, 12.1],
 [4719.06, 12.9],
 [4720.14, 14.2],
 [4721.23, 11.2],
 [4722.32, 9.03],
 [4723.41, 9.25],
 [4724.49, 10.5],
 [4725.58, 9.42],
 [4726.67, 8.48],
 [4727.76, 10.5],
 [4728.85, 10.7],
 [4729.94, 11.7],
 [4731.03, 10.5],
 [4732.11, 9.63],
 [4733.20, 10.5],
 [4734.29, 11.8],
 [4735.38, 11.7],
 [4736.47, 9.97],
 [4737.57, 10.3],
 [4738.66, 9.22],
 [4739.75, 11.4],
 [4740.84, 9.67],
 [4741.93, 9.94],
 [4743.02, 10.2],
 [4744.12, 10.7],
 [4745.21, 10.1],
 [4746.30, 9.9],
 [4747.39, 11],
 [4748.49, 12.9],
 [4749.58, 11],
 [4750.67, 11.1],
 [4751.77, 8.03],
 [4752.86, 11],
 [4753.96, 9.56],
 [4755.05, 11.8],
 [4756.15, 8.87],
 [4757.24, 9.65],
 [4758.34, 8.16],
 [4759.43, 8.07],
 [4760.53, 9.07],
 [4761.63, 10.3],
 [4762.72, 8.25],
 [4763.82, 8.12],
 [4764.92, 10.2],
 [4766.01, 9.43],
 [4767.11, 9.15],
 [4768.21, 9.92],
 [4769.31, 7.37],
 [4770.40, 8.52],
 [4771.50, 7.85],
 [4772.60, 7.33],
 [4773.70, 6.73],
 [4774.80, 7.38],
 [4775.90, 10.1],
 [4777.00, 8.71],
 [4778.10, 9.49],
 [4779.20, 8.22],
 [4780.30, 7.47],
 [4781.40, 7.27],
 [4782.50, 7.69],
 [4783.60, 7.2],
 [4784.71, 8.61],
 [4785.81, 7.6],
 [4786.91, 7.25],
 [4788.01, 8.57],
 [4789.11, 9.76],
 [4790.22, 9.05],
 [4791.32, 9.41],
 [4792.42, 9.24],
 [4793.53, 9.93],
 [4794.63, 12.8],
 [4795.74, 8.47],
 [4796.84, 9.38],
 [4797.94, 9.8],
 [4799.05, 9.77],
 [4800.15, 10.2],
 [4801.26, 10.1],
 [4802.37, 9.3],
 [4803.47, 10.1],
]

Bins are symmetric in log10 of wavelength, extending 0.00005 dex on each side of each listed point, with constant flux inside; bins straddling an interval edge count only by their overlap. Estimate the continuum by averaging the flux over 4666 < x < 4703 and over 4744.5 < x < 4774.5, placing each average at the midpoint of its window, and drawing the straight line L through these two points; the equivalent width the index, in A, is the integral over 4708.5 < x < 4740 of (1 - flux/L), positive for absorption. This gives -2.4 A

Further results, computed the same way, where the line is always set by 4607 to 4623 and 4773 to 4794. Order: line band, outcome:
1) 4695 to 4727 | -3.9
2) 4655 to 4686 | -2.0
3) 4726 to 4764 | -5.0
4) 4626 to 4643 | 0.1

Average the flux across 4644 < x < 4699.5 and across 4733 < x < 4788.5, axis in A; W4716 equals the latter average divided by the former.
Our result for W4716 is 0.87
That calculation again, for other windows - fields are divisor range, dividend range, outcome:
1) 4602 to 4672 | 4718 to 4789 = 0.89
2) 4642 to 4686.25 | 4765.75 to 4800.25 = 0.82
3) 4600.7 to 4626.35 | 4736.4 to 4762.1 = 0.91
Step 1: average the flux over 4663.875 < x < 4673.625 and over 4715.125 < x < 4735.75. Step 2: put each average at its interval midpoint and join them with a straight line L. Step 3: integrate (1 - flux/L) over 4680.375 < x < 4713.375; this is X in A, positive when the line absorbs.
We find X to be 0.7 A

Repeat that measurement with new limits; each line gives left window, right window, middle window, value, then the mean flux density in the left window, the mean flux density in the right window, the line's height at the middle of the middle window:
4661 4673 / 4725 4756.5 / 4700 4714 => 0.7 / 10.9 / 10.4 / 10.6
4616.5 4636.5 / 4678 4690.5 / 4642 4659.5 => 0.7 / 10.9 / 10.5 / 10.8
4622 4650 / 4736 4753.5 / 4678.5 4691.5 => 0.1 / 10.6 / 10.4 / 10.5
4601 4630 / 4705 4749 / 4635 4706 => 1.3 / 11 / 10.6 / 10.8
